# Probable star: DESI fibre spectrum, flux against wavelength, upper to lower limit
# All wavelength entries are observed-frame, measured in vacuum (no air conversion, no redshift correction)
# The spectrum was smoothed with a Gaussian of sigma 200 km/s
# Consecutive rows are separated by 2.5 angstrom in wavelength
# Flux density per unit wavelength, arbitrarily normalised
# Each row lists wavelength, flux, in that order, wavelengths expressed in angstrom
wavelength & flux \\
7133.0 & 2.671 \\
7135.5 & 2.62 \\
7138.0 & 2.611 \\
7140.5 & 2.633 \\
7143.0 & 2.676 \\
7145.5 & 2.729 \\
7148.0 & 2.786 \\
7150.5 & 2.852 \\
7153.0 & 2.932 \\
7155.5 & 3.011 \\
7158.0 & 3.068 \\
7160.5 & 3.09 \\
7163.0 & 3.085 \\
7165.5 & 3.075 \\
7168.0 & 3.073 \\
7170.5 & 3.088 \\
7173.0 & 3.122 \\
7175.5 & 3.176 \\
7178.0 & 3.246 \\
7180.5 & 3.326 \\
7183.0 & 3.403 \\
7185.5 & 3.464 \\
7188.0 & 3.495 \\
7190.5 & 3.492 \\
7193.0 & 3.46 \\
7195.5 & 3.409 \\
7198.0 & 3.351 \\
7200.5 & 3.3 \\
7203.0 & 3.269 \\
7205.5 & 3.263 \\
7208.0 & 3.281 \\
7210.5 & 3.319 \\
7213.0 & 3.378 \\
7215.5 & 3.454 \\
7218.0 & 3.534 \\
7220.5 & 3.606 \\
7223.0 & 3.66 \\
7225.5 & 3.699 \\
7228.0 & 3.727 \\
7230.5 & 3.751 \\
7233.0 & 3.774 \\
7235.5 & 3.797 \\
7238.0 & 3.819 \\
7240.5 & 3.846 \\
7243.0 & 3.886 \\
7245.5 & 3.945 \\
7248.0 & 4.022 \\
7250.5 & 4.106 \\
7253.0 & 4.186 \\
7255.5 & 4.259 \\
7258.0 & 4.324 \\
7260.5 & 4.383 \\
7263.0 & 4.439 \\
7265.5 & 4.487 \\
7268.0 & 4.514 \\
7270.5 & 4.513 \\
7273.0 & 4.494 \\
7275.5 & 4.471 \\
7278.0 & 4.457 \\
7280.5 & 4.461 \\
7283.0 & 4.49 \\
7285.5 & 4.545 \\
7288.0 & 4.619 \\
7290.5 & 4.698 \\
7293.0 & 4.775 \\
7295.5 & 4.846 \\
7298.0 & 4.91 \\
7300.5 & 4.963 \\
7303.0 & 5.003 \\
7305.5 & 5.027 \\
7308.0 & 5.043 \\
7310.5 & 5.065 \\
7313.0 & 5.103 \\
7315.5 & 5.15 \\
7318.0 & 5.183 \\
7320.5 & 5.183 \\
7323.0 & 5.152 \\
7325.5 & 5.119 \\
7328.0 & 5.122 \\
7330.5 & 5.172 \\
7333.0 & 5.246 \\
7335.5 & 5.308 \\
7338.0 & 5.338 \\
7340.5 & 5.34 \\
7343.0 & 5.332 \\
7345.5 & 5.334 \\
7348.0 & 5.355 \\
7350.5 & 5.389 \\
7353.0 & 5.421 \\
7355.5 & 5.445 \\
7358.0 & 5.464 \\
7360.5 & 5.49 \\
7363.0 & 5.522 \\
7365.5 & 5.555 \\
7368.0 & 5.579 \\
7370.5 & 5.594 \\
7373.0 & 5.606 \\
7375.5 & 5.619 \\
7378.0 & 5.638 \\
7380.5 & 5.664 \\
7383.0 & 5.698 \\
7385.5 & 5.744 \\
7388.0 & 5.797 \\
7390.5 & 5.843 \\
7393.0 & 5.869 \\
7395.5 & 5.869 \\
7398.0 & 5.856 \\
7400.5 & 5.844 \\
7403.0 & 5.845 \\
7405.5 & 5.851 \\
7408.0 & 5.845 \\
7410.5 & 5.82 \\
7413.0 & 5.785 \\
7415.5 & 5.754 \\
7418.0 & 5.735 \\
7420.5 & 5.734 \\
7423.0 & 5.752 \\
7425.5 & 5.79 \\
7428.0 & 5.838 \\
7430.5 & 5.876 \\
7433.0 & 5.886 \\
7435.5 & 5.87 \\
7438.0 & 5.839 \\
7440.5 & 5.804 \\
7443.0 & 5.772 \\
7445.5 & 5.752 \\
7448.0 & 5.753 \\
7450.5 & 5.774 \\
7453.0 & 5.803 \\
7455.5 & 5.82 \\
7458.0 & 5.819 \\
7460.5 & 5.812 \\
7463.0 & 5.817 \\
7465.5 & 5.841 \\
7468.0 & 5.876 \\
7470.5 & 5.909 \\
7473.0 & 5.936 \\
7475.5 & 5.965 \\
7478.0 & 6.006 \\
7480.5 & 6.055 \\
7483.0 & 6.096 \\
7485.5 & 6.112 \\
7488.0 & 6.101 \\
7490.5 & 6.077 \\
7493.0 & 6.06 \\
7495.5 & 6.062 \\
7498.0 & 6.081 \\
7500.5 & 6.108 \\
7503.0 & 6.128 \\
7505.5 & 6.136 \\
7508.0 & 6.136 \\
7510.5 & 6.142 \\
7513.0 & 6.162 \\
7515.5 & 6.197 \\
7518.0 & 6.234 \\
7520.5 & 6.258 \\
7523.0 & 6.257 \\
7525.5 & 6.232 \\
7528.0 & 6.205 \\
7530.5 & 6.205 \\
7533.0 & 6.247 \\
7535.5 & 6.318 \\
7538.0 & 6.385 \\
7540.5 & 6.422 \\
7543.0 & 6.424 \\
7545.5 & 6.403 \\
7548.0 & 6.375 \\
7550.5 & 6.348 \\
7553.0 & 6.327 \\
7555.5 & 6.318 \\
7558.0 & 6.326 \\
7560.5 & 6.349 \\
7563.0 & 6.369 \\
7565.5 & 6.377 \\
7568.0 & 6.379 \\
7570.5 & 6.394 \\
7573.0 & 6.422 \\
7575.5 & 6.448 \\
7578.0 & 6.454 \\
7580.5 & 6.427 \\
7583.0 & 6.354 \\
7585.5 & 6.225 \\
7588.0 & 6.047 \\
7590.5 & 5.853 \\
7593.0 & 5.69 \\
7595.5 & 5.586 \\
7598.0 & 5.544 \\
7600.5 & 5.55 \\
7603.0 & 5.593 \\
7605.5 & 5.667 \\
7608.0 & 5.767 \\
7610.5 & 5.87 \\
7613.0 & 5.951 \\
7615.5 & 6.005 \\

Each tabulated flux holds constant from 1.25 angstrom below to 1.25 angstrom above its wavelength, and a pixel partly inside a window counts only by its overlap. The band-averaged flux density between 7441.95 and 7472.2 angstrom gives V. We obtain 5.81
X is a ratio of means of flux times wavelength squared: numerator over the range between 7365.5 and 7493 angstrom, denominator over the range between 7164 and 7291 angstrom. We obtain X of 1.62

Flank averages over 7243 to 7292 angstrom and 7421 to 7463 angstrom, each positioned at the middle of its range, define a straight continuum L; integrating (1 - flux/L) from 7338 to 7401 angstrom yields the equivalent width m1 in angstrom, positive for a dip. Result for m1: -4.48 angstrom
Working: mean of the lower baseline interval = 4.38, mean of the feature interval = 5.59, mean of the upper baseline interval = 5.81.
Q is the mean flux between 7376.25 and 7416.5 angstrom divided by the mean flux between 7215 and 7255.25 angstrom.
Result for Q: 1.52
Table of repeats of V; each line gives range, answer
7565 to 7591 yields 6.32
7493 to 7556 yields 6.24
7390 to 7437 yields 5.82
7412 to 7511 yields 5.91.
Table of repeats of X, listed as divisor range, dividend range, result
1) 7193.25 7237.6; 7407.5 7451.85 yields 1.75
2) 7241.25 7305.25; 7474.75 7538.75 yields 1.46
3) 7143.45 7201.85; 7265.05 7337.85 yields 1.60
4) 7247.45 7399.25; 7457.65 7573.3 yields 1.28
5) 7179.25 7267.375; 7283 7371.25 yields 1.43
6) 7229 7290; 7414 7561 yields 1.52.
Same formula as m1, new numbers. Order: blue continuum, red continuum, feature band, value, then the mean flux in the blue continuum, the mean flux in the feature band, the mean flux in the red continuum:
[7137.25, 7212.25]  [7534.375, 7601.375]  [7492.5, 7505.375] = -0.92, 3.14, 6.09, 6.23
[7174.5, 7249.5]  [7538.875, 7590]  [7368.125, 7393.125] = -4.13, 3.54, 5.69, 6.35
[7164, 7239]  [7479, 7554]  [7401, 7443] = -3.45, 3.42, 5.81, 6.21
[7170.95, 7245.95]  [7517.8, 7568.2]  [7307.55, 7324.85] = -2.83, 3.5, 5.13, 6.32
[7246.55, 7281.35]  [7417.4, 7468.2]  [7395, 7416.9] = -1.27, 4.36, 5.83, 5.81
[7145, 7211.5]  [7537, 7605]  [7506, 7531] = -1.76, 3.2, 6.2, 6.19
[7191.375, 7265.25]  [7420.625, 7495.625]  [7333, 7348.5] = -1.73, 3.74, 5.33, 5.89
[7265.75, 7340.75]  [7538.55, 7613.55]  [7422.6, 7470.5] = -2.29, 4.9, 5.82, 6.15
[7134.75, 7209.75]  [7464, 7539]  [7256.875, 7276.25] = -2.32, 3.12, 4.45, 6.12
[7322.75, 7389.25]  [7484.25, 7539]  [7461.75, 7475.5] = 0.21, 5.45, 5.88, 6.17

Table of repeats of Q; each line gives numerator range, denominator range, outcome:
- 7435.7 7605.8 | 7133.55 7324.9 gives 1.58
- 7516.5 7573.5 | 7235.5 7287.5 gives 1.48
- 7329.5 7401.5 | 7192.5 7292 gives 1.40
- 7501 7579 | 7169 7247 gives 1.80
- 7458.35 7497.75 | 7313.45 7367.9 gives 1.12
